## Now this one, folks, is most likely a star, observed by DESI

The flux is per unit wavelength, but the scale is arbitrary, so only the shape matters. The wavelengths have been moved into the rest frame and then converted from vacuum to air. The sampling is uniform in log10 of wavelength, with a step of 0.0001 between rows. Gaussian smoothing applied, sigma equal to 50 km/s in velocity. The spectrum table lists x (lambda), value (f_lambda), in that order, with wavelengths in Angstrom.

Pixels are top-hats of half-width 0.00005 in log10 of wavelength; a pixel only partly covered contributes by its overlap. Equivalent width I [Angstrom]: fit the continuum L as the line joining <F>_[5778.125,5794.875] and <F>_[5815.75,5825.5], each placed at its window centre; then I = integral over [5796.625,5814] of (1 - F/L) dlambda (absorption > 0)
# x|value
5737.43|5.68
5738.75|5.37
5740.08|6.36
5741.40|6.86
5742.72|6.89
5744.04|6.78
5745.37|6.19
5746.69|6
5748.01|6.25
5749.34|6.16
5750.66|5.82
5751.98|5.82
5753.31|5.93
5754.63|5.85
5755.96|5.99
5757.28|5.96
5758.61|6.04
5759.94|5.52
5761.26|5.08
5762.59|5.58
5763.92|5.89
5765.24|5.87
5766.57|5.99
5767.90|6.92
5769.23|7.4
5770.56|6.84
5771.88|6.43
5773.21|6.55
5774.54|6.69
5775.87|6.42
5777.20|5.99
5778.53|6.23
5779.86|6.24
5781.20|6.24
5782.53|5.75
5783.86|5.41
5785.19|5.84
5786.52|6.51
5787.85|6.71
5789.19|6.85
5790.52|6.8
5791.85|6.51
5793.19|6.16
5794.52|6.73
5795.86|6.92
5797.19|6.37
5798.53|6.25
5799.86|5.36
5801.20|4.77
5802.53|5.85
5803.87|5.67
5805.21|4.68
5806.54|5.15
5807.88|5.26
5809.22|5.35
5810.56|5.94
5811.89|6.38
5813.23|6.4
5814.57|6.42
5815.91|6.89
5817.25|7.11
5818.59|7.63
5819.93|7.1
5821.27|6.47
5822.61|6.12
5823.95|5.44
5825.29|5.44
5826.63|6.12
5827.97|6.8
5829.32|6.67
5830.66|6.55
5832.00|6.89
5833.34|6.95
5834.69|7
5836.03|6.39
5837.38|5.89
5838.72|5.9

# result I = 2.1 Angstrom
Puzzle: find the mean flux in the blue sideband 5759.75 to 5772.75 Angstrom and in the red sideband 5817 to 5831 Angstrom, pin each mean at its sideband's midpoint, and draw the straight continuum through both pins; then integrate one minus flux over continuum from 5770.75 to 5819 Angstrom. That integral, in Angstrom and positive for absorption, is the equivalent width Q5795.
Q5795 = 1.1 Angstrom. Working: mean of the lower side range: 6.19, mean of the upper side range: 6.48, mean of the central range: 6.18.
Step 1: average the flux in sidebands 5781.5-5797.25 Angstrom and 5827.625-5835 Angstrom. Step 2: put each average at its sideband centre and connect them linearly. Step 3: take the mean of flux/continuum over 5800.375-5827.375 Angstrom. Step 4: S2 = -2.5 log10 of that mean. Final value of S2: 0.11 mag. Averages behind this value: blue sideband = 6.38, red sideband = 6.8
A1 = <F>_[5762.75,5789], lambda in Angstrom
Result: 6.31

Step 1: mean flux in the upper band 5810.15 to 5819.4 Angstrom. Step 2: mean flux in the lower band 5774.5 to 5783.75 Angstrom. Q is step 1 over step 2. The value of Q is 1.1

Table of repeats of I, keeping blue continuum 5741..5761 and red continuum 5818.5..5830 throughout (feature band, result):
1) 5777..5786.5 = 0.3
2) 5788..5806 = 0.5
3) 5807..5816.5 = 0.4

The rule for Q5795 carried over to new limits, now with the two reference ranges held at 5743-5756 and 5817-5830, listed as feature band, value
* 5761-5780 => -0.3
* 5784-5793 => -0.2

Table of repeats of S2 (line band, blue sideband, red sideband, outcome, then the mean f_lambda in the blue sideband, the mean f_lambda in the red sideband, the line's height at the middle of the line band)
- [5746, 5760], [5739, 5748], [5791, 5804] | 0.07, 6.44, 6.08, 6.38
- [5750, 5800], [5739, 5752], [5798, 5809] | -0.07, 6.31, 5.36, 5.83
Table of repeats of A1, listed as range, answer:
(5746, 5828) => 6.14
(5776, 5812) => 6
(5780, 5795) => 6.31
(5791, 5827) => 6.1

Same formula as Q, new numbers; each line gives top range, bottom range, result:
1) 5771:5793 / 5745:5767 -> 1.08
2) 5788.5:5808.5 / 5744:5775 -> 0.97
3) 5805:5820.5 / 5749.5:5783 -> 1.02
